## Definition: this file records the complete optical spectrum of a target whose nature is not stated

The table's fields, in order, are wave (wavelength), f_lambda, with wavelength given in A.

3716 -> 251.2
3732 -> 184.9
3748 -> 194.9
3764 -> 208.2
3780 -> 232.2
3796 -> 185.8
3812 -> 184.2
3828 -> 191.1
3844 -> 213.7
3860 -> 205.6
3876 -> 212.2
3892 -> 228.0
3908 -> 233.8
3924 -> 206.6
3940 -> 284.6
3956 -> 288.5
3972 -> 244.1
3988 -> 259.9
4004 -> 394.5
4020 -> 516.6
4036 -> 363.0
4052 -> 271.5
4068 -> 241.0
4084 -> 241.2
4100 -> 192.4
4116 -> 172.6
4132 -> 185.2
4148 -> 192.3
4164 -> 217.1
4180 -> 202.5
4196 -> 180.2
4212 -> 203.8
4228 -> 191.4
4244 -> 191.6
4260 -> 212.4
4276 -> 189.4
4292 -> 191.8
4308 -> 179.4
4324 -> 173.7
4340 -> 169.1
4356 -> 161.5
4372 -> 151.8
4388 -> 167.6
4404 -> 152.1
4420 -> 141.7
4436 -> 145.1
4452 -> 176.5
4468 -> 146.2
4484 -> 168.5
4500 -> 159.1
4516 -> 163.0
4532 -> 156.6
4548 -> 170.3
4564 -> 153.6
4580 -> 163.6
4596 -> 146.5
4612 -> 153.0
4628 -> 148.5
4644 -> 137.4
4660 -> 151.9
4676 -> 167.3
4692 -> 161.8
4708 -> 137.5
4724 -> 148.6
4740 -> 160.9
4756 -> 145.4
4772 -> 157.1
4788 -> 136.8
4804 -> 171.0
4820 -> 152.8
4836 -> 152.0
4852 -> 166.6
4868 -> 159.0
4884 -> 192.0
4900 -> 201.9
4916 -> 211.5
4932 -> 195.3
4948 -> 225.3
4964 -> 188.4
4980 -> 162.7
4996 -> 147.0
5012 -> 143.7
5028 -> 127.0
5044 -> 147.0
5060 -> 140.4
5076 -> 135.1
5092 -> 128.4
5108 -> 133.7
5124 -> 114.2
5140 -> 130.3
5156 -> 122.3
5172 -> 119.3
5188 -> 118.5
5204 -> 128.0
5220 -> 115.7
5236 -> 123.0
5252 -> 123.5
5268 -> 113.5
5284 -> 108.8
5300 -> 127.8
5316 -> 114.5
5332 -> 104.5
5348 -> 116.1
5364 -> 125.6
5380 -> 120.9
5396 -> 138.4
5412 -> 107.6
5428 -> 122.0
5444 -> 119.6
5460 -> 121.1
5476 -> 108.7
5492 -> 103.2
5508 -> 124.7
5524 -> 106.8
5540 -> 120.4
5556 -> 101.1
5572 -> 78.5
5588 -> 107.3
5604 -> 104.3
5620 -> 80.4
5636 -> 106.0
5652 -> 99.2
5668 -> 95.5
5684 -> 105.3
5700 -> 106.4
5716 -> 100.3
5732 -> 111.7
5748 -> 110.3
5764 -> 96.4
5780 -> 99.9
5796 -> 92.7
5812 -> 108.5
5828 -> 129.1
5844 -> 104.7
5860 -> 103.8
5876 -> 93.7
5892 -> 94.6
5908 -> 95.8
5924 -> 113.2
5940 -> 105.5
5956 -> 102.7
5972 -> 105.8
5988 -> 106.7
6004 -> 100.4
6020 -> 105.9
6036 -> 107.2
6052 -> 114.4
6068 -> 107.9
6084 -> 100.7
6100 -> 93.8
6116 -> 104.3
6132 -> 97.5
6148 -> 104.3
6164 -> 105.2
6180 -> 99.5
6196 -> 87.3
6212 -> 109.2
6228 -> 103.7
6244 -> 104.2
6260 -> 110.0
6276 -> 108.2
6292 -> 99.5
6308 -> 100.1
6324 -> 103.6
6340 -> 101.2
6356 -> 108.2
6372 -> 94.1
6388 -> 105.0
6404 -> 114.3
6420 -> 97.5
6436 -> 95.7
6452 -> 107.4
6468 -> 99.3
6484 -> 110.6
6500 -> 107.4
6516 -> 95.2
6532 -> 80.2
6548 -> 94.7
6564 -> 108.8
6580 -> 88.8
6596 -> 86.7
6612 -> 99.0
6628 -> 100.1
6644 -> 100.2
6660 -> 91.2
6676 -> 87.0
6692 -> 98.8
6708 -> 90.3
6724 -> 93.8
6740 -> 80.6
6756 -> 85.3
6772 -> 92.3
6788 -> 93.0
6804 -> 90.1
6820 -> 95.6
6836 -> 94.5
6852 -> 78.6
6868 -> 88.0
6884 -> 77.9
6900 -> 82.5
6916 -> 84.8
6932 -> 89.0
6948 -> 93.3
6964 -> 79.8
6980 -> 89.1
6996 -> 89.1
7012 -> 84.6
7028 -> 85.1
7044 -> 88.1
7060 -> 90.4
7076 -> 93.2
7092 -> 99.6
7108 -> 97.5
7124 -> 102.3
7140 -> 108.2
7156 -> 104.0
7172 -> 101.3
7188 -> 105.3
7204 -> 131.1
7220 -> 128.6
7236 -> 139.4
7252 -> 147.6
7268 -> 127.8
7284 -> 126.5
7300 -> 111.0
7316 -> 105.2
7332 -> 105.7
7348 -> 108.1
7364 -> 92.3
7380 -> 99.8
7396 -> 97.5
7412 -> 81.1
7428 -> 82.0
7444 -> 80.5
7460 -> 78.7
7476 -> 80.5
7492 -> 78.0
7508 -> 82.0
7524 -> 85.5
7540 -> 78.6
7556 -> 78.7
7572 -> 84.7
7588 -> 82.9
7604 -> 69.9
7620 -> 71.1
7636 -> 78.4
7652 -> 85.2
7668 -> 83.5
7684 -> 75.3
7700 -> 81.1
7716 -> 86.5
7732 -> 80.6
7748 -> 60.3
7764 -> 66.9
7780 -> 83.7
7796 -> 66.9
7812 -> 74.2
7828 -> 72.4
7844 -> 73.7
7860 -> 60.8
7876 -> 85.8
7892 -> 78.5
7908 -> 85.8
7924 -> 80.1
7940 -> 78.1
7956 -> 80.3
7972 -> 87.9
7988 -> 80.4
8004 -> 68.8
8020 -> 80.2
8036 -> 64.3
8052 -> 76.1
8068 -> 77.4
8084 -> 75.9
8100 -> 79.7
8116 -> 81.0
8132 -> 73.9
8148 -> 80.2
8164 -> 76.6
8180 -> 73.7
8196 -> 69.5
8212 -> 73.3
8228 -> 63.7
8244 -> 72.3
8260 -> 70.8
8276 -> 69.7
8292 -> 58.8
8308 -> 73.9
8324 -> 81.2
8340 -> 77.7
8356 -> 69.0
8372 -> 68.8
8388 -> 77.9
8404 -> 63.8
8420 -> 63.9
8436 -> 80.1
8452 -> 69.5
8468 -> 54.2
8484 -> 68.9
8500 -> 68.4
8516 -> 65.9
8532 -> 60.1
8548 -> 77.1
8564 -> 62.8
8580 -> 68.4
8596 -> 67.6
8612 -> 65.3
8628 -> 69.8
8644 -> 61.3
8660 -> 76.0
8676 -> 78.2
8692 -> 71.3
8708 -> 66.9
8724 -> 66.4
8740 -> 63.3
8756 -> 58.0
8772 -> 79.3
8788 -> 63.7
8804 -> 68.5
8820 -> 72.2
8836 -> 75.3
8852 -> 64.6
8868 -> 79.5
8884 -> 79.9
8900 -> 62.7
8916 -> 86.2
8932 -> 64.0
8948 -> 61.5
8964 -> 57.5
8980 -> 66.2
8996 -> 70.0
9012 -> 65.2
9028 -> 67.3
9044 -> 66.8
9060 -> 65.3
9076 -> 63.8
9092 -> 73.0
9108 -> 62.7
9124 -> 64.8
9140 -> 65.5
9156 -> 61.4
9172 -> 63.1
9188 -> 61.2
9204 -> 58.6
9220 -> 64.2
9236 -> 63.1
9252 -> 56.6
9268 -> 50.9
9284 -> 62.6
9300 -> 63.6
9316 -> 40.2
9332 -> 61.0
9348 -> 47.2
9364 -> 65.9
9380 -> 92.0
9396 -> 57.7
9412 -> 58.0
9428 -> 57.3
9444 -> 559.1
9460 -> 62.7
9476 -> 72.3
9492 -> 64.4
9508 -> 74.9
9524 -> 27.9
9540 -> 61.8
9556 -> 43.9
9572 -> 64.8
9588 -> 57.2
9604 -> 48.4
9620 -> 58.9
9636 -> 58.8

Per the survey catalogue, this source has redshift 1.594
